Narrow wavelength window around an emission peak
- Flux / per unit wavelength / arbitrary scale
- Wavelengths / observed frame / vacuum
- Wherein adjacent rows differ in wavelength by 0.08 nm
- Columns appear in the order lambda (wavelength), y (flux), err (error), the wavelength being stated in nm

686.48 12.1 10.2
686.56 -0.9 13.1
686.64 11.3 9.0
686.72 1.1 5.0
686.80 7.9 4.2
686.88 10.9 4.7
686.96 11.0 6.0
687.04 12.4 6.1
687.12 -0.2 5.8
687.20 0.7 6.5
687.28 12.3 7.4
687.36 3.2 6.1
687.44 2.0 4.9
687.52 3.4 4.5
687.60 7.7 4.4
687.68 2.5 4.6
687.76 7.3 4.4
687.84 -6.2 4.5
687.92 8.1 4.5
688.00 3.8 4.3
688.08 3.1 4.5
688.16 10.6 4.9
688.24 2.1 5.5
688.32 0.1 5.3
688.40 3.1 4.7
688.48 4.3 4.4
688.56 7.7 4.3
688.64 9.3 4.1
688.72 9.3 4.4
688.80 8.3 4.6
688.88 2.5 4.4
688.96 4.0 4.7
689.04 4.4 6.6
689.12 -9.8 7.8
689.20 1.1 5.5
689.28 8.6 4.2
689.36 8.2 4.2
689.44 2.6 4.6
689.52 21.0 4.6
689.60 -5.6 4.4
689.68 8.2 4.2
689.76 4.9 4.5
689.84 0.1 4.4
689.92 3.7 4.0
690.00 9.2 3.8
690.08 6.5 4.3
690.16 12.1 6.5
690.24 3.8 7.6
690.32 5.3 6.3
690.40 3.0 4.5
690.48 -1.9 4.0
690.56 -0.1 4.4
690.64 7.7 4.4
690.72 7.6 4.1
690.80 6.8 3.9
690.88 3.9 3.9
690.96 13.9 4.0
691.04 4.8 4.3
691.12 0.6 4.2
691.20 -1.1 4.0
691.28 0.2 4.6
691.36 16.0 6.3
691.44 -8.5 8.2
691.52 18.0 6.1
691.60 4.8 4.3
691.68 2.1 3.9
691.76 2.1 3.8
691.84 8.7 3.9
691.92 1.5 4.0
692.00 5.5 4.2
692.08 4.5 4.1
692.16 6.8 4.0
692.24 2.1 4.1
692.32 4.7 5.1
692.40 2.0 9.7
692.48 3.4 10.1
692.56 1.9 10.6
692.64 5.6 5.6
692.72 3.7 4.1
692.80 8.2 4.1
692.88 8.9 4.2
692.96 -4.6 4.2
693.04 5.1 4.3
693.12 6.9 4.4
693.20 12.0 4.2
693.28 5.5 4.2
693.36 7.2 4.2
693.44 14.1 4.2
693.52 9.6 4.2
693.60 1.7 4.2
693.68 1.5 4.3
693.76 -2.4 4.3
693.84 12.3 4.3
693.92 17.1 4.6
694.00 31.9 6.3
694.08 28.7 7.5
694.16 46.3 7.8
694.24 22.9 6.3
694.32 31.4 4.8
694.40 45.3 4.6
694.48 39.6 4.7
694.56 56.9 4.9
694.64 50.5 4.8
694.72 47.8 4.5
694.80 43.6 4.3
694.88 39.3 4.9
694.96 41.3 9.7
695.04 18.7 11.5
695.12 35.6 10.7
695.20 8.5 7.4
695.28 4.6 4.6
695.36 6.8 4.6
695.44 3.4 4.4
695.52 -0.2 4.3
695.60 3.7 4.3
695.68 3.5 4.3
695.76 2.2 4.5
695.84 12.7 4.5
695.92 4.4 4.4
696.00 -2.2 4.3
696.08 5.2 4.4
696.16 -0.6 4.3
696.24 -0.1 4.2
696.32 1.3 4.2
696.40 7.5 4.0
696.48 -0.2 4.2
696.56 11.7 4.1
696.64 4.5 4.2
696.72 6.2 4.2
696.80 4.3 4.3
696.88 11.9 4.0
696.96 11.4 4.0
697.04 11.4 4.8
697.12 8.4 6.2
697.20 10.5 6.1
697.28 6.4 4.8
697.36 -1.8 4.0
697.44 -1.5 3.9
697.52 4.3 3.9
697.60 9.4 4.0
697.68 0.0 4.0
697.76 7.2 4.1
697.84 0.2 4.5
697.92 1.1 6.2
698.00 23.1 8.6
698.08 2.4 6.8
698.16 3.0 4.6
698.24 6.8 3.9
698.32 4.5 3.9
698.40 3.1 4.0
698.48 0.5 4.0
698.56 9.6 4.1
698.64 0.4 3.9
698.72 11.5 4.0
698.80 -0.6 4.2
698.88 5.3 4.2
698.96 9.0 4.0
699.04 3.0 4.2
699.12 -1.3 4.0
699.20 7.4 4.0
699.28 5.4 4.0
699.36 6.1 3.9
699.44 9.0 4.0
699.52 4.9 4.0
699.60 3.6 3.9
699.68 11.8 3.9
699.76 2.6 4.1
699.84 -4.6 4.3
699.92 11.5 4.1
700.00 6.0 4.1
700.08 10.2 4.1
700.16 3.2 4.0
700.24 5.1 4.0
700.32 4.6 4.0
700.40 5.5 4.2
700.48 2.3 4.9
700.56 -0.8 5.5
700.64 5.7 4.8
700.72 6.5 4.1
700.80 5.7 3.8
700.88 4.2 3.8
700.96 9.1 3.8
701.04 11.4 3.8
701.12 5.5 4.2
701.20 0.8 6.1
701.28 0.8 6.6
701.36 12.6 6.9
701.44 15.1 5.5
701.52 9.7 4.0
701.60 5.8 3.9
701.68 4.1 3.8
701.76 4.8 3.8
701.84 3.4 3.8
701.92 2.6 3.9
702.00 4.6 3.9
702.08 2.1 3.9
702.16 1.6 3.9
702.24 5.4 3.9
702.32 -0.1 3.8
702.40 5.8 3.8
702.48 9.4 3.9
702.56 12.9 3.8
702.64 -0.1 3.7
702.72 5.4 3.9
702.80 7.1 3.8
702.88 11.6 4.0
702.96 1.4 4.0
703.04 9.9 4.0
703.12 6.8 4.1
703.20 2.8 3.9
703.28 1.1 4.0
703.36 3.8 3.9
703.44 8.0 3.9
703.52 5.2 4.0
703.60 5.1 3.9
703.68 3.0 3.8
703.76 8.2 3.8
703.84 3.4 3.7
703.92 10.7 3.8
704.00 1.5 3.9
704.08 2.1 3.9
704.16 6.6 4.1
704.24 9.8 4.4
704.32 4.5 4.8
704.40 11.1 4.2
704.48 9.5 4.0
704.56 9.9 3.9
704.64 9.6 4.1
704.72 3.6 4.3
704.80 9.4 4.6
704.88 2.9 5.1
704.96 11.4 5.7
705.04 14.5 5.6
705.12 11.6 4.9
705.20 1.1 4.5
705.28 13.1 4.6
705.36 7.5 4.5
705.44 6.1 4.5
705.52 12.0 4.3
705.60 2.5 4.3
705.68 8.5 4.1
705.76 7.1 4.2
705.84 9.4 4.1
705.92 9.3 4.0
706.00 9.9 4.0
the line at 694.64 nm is [O II] 3727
